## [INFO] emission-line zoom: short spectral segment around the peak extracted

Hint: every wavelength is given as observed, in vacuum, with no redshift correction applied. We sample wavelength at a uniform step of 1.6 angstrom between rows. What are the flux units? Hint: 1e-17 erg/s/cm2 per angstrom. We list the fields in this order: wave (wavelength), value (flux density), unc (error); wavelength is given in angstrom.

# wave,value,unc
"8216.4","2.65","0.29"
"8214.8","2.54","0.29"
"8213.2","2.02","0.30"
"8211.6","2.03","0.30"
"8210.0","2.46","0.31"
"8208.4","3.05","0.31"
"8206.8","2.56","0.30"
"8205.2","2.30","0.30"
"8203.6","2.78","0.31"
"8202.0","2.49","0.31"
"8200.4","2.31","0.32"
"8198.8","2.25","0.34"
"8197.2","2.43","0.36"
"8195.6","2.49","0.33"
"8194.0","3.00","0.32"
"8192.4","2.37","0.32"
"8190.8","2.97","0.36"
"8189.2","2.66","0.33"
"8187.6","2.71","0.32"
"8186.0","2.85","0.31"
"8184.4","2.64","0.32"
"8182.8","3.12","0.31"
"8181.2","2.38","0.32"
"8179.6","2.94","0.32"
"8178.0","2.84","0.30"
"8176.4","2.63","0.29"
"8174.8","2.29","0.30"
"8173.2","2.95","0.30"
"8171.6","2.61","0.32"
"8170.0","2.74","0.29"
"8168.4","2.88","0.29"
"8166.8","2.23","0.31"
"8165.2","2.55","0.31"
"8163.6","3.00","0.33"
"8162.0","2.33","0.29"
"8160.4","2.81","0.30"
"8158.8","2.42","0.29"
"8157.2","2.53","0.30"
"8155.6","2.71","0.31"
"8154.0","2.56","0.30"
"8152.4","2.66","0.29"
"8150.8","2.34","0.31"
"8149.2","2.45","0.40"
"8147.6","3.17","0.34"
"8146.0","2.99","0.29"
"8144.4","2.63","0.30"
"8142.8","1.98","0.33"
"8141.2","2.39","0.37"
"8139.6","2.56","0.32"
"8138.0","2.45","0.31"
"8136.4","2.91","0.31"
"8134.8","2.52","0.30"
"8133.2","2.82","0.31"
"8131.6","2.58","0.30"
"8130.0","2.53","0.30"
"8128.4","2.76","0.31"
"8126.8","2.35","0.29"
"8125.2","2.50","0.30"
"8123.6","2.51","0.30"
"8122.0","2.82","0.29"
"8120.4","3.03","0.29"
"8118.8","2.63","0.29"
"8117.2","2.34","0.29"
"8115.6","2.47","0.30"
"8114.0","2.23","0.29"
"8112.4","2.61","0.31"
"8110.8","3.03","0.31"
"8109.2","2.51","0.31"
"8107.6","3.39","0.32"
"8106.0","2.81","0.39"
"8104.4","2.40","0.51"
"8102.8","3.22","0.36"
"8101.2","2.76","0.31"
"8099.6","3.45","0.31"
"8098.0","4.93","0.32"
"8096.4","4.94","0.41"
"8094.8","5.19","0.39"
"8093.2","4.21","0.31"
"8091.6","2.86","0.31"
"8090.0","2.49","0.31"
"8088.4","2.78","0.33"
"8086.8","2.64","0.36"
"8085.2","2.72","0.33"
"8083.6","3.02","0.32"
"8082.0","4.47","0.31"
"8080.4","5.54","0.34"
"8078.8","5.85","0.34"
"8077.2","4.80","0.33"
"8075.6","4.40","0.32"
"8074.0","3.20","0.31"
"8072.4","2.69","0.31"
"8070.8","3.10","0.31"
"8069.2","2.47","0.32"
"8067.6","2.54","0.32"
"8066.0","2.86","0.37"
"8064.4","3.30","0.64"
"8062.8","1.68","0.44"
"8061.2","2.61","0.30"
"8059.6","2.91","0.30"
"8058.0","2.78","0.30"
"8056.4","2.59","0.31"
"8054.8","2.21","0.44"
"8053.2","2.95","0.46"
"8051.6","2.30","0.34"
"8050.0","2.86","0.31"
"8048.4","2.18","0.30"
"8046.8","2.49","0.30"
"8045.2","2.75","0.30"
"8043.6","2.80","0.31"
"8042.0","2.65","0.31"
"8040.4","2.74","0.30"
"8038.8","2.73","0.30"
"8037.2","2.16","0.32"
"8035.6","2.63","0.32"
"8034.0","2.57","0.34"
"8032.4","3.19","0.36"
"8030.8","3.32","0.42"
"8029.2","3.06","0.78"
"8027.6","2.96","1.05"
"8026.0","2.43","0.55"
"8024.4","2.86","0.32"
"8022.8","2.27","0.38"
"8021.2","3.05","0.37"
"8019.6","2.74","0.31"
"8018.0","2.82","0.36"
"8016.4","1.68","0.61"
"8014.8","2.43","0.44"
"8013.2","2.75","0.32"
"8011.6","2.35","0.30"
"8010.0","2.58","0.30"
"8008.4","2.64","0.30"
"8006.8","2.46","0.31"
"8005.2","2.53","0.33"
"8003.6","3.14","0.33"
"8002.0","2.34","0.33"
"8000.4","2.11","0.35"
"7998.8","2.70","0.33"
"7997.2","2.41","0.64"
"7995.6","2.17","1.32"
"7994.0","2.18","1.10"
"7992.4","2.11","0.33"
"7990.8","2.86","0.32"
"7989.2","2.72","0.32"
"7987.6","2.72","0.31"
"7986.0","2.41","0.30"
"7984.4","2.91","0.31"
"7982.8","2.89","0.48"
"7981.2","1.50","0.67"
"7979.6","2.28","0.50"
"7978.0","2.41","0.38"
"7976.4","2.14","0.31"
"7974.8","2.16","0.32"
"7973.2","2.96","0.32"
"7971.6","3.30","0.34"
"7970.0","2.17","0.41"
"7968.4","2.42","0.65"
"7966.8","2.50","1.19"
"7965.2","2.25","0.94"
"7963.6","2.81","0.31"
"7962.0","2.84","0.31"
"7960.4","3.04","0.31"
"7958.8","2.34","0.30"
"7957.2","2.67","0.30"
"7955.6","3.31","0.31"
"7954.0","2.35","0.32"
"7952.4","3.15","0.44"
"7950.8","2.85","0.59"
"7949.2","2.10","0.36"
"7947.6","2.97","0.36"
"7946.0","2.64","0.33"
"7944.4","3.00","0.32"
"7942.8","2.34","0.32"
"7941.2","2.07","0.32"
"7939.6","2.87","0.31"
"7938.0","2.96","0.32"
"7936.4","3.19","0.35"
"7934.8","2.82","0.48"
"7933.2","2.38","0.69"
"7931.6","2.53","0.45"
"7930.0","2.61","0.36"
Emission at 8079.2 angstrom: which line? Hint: [S II] 6716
